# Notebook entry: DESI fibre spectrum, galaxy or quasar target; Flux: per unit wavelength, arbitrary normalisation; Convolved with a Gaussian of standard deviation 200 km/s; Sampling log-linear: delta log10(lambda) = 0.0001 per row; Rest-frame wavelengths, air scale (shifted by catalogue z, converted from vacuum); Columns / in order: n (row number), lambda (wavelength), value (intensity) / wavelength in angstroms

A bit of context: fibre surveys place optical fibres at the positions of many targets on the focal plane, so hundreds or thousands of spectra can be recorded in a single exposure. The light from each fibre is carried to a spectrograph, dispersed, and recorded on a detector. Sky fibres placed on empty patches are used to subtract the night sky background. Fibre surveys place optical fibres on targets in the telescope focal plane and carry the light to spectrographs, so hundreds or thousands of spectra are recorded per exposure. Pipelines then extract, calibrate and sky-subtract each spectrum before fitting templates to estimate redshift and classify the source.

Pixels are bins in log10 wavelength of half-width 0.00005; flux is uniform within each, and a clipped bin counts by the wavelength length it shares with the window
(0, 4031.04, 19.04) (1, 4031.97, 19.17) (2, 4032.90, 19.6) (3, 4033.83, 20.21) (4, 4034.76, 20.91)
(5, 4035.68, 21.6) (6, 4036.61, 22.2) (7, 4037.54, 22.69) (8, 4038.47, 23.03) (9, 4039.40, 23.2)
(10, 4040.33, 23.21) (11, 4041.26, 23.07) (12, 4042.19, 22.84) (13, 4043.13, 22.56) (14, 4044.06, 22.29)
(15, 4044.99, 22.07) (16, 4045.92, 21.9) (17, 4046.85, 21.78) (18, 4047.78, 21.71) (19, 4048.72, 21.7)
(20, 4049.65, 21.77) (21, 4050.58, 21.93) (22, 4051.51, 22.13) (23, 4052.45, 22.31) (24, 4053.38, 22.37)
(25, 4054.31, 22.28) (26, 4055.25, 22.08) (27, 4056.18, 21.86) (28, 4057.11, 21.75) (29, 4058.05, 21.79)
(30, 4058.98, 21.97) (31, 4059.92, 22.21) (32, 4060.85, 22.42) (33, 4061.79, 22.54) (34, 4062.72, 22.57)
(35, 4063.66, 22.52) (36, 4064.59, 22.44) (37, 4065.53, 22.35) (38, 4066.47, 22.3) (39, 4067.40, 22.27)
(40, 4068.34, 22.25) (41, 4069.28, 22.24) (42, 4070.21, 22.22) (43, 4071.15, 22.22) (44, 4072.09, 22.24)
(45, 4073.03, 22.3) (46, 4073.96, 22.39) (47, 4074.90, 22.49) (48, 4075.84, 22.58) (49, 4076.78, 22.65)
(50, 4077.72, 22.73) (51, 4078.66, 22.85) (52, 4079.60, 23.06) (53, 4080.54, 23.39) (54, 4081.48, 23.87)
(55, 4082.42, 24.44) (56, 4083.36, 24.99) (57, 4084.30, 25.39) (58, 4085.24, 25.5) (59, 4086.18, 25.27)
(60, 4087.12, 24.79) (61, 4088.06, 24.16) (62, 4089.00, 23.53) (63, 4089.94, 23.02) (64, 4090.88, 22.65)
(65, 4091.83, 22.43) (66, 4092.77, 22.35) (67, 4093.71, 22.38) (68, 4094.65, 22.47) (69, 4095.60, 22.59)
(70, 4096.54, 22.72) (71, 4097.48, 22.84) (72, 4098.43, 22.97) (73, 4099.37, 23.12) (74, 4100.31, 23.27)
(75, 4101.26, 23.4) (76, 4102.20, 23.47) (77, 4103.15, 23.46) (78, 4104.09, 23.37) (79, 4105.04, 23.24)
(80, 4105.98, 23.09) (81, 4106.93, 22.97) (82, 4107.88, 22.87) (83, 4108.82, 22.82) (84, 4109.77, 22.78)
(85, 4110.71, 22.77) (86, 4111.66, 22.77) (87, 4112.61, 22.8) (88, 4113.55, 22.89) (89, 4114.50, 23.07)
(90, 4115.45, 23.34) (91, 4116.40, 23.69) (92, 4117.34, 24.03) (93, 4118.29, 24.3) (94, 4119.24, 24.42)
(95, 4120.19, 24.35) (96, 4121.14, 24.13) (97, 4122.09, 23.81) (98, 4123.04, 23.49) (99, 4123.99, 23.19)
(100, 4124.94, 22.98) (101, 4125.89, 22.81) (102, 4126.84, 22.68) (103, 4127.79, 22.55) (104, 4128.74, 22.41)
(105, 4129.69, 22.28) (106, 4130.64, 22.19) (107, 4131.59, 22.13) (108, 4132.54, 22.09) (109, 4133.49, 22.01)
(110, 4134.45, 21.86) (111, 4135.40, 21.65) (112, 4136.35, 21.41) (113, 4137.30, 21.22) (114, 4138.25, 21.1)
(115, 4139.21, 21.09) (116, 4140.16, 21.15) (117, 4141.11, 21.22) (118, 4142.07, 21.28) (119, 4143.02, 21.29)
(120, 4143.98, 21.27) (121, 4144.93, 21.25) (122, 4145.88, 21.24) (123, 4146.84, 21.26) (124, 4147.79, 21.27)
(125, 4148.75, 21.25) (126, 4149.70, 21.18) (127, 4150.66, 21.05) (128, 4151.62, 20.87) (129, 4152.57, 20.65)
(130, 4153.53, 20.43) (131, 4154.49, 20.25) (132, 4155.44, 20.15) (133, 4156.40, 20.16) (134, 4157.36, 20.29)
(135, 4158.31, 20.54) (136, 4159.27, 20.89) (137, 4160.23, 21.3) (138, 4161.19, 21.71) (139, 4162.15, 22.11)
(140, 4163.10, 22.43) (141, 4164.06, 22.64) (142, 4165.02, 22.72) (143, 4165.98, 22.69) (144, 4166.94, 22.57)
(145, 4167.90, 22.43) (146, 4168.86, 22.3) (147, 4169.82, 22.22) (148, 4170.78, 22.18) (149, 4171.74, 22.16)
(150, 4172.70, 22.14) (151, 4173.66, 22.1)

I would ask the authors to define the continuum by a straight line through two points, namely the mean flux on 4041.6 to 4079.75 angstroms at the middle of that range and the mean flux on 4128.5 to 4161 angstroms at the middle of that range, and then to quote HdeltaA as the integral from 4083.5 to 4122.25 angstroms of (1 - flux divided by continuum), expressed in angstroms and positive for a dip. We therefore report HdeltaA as -3.0 angstroms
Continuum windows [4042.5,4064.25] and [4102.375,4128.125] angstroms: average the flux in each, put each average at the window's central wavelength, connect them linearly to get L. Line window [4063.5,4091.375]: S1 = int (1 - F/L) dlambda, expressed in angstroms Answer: -0.7 angstroms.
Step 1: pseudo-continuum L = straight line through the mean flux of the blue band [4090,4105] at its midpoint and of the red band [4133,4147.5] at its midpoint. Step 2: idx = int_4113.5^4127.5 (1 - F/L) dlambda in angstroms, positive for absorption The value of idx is -0.94 angstroms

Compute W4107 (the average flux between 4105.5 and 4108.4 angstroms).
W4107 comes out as 23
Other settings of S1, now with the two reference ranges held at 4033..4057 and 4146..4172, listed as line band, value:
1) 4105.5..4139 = -1.8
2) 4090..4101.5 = -0.5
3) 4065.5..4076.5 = -0.2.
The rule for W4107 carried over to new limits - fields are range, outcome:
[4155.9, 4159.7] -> 20.5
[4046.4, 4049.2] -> 21.7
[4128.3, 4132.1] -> 22.3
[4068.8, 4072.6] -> 22.2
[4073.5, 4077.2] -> 22.5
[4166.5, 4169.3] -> 22.4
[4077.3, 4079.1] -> 22.8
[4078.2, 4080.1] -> 22.9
